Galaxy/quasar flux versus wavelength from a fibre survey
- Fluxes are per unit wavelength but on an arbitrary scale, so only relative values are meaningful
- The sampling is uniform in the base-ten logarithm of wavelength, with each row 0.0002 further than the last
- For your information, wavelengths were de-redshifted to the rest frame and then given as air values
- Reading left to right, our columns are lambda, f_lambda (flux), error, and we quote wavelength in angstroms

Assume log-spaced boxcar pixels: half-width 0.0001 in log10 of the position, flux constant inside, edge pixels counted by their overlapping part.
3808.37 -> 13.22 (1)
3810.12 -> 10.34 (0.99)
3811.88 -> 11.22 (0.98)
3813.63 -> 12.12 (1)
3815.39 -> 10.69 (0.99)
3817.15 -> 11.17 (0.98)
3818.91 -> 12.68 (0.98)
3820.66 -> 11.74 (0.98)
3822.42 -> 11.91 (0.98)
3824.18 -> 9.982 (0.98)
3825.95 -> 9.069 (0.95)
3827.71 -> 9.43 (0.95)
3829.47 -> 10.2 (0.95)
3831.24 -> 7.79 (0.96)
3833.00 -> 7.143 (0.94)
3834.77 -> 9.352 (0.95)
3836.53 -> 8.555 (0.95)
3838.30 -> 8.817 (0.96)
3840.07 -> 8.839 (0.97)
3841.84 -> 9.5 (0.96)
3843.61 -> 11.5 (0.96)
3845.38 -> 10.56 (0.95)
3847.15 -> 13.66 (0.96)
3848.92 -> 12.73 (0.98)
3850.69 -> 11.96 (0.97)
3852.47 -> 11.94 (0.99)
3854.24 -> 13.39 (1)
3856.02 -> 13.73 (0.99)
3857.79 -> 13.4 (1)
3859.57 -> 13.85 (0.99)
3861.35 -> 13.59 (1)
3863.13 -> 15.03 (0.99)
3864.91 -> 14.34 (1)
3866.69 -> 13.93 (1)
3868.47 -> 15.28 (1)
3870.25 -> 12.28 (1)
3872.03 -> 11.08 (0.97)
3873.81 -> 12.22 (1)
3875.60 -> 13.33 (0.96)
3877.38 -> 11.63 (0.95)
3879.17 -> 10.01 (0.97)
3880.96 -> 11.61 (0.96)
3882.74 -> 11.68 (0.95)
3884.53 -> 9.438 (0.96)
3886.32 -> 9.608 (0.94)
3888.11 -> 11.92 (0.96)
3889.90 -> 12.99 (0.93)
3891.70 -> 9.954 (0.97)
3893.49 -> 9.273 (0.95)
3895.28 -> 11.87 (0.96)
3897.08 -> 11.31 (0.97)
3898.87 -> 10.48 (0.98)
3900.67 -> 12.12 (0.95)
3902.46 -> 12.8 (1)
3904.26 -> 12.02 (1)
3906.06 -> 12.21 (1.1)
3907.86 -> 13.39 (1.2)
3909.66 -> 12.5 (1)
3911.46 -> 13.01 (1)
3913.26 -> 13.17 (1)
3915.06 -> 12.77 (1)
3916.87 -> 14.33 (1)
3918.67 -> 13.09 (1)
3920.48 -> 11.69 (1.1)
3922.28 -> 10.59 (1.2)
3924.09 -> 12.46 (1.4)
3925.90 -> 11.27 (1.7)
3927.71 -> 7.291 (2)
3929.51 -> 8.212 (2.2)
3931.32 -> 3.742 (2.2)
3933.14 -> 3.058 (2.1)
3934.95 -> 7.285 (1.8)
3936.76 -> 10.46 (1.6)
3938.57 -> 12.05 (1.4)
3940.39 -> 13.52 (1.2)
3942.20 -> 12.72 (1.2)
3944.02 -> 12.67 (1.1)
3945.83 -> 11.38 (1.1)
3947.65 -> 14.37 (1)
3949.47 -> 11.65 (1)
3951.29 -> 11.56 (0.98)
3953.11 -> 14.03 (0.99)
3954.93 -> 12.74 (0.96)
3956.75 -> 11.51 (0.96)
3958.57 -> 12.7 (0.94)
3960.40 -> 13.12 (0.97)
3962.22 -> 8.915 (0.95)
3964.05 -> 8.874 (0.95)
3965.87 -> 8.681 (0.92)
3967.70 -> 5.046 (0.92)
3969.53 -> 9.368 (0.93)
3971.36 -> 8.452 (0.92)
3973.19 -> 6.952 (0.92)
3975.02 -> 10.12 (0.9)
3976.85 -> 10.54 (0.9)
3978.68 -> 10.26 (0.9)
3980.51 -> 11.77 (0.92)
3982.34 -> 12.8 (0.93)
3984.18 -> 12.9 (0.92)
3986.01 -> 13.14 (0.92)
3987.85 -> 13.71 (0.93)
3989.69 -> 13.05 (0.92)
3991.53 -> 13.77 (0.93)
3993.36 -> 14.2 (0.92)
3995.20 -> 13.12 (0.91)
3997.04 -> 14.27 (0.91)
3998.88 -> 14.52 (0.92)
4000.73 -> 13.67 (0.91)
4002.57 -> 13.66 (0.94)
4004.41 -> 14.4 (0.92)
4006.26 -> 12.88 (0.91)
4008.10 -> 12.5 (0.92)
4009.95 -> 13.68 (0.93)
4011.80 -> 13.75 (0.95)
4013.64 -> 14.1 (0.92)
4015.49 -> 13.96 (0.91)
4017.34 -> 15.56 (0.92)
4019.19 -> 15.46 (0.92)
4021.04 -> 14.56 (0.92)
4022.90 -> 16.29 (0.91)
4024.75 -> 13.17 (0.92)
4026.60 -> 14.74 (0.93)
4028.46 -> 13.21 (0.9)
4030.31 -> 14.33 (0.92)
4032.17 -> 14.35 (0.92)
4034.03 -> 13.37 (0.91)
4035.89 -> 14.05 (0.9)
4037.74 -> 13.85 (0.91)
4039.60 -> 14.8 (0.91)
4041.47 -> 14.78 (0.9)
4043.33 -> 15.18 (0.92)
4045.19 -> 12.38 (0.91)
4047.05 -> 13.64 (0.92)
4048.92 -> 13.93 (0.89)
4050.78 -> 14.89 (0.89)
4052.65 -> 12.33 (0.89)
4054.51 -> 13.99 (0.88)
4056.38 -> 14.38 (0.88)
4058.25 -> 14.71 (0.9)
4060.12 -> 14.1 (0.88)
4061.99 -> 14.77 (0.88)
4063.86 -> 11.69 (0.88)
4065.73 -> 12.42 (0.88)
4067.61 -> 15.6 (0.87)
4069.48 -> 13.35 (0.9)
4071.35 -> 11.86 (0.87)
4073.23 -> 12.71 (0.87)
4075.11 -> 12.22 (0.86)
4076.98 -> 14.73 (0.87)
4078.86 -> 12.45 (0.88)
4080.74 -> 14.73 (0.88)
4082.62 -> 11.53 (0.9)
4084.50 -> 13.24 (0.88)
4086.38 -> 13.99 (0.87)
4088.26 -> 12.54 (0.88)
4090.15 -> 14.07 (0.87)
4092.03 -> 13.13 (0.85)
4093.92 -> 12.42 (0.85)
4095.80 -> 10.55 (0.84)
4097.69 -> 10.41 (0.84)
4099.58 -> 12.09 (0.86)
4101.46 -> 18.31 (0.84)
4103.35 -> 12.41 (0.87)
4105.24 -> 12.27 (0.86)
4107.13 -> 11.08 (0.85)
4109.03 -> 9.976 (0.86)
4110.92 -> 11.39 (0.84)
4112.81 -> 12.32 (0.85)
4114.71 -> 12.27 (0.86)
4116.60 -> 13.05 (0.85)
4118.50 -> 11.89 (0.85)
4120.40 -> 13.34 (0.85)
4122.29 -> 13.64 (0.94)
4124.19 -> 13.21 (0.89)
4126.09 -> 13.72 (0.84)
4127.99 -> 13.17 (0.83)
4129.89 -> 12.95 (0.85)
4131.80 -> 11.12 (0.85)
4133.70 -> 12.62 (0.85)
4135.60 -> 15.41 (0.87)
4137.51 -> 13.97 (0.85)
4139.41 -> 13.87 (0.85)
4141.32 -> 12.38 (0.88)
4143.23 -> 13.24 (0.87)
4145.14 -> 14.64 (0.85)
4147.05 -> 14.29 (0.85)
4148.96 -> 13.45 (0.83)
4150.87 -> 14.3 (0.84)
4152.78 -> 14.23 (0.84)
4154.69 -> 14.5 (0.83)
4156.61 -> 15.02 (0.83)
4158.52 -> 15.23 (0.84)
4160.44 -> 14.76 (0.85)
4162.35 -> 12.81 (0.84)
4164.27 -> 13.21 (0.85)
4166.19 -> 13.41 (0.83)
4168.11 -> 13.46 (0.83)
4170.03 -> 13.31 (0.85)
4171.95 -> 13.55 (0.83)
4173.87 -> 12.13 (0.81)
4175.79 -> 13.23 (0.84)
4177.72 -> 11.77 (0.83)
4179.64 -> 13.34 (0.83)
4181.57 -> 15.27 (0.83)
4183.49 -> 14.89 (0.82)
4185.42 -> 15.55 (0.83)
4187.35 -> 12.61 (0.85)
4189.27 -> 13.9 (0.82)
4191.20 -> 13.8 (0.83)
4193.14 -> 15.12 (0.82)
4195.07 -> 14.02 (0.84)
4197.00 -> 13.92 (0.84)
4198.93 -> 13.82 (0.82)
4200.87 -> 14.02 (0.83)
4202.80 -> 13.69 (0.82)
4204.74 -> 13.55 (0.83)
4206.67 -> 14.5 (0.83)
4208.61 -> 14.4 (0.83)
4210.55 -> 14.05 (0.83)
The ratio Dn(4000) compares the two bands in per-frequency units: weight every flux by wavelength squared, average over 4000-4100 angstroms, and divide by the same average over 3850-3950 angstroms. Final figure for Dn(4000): 1.25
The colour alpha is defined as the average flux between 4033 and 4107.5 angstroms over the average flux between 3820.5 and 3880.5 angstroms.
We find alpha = 1.2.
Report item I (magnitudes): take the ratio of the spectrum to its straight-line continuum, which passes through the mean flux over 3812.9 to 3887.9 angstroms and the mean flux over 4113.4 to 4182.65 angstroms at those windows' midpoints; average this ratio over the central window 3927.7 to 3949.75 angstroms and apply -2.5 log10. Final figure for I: 0.21 mag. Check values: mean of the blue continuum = 11.5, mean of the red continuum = 13.5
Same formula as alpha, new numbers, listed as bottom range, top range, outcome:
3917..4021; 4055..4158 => 1.13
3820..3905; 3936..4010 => 1.04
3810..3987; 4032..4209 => 1.20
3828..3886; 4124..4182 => 1.17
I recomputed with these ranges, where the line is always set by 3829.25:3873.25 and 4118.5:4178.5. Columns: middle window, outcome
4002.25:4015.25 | -0.07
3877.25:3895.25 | 0.11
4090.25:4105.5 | 0.04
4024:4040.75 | -0.10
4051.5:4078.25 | -0.04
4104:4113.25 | 0.17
